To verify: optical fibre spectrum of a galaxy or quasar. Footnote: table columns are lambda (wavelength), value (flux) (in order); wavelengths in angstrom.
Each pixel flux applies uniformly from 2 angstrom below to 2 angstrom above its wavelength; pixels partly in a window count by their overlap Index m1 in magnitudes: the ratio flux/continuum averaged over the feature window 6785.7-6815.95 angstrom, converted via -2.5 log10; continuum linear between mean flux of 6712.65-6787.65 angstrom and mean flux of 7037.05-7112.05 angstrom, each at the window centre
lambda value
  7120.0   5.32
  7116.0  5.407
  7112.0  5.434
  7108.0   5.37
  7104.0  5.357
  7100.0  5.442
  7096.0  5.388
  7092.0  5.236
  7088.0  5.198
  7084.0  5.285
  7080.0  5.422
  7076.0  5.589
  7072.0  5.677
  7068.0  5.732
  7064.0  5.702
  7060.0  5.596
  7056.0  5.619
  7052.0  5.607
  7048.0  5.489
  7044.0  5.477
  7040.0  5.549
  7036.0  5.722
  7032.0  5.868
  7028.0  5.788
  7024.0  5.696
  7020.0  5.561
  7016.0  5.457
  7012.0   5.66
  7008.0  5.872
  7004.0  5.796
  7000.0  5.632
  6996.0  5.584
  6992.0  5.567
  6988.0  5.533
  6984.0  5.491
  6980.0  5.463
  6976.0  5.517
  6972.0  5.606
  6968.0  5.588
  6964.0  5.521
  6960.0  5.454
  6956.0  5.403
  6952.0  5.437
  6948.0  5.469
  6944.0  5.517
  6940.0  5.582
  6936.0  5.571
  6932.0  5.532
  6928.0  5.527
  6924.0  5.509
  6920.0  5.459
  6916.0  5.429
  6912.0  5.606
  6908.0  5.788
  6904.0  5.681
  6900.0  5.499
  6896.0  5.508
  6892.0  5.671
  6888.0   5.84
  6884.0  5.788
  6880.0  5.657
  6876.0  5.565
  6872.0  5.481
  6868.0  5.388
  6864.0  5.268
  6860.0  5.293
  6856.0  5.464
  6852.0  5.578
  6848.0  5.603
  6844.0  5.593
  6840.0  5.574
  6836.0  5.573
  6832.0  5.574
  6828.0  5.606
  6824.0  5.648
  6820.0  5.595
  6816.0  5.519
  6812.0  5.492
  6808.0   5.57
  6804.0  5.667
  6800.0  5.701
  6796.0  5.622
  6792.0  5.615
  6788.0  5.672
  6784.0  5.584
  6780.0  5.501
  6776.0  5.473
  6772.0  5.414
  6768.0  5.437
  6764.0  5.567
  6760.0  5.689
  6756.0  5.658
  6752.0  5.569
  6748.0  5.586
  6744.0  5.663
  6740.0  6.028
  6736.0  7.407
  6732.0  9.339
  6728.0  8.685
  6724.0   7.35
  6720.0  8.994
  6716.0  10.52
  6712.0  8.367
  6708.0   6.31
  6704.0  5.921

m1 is 0.154 mag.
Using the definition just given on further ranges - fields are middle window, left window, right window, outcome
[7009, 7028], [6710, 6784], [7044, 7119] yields 0.02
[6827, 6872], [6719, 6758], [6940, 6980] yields 0.14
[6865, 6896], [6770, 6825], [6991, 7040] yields 0.00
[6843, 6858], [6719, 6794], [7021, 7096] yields 0.10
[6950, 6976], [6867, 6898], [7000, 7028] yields 0.03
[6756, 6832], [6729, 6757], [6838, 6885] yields 0.10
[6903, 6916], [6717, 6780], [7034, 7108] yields 0.07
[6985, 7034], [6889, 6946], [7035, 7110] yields -0.03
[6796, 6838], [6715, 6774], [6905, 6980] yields 0.13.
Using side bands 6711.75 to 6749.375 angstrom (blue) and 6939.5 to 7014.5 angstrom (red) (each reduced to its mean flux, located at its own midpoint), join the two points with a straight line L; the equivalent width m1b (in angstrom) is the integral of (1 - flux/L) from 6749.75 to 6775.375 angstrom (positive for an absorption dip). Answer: 6.7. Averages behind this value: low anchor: 7.8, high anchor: 5.56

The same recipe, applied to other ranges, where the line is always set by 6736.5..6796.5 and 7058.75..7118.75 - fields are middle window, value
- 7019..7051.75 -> -1.0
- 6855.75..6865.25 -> 0.5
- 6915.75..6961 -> 0.4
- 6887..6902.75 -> -0.1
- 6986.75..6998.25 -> -0.1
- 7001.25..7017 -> -0.6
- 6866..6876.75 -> 0.2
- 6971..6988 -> 0.0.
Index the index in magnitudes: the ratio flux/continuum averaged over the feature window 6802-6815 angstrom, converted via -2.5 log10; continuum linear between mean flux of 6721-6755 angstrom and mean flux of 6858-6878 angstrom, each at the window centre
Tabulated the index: 0.10 mag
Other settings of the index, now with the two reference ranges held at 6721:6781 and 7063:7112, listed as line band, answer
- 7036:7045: 0.00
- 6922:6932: 0.07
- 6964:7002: 0.03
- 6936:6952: 0.06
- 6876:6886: 0.06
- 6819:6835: 0.10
